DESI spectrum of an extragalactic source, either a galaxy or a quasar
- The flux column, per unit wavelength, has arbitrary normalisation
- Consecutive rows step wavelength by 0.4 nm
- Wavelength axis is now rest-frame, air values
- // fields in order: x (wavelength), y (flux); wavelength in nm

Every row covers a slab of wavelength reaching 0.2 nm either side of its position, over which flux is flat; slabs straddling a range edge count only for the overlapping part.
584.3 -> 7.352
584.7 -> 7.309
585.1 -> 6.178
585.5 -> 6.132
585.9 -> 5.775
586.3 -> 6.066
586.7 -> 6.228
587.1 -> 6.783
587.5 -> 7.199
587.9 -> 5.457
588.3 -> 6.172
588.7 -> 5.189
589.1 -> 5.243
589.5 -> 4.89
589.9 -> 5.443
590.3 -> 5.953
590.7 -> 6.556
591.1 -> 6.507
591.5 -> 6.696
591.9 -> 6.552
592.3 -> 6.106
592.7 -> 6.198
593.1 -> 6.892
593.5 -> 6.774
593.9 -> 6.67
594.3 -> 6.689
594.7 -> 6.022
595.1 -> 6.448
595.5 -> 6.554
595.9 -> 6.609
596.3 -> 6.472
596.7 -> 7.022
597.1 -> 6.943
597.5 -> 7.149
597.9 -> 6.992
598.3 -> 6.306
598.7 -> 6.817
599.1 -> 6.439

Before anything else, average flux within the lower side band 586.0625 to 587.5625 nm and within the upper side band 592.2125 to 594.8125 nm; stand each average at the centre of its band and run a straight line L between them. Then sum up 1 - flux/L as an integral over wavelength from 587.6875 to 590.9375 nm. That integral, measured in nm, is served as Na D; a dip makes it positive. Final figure 0.43 nm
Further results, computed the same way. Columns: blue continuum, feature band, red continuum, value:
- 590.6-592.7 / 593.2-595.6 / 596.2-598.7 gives 0.03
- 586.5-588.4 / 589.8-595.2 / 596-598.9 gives 0.15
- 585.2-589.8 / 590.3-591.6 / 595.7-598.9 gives -0.05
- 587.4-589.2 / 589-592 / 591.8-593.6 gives 0.08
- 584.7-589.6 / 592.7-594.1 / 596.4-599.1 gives -0.04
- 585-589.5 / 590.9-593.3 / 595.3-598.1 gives -0.03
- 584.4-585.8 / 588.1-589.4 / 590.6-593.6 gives 0.21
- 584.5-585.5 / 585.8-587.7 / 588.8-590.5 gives -0.09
